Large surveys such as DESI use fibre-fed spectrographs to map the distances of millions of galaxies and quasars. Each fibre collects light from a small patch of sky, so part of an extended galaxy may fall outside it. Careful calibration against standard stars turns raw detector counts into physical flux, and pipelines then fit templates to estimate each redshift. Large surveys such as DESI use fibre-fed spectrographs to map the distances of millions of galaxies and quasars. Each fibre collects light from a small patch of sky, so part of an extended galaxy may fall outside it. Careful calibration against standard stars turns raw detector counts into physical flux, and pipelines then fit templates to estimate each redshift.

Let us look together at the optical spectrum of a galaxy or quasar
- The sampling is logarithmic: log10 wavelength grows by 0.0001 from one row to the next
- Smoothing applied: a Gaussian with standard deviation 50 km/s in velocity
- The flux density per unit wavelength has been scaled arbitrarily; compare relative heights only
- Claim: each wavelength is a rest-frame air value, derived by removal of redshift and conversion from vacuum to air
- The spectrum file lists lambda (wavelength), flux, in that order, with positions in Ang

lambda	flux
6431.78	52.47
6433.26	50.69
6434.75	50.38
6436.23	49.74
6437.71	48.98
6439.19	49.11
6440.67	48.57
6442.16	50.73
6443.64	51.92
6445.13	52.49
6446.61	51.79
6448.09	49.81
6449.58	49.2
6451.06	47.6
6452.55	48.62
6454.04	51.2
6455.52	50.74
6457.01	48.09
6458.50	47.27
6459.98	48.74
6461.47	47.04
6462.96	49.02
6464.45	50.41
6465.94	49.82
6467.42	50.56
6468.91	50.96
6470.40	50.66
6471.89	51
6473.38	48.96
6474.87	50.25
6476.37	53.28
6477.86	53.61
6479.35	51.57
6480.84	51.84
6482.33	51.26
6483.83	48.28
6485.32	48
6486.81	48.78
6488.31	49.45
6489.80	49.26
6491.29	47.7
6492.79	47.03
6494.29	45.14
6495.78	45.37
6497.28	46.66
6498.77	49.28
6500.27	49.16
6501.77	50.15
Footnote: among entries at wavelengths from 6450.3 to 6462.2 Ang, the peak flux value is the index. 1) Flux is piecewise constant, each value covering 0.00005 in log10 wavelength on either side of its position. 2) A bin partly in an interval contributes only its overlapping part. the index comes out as 51.2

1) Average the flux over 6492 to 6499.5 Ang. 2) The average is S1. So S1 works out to 46.7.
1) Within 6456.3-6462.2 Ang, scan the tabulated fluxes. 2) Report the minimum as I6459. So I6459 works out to 47.04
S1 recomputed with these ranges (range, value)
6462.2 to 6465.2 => 49.6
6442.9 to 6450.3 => 51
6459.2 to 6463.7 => 48.3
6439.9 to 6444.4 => 50.3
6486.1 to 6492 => 48.8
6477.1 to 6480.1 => 52.7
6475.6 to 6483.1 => 52.2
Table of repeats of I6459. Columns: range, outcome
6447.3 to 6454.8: 47.6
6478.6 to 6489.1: 48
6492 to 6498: 45.14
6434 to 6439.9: 48.98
